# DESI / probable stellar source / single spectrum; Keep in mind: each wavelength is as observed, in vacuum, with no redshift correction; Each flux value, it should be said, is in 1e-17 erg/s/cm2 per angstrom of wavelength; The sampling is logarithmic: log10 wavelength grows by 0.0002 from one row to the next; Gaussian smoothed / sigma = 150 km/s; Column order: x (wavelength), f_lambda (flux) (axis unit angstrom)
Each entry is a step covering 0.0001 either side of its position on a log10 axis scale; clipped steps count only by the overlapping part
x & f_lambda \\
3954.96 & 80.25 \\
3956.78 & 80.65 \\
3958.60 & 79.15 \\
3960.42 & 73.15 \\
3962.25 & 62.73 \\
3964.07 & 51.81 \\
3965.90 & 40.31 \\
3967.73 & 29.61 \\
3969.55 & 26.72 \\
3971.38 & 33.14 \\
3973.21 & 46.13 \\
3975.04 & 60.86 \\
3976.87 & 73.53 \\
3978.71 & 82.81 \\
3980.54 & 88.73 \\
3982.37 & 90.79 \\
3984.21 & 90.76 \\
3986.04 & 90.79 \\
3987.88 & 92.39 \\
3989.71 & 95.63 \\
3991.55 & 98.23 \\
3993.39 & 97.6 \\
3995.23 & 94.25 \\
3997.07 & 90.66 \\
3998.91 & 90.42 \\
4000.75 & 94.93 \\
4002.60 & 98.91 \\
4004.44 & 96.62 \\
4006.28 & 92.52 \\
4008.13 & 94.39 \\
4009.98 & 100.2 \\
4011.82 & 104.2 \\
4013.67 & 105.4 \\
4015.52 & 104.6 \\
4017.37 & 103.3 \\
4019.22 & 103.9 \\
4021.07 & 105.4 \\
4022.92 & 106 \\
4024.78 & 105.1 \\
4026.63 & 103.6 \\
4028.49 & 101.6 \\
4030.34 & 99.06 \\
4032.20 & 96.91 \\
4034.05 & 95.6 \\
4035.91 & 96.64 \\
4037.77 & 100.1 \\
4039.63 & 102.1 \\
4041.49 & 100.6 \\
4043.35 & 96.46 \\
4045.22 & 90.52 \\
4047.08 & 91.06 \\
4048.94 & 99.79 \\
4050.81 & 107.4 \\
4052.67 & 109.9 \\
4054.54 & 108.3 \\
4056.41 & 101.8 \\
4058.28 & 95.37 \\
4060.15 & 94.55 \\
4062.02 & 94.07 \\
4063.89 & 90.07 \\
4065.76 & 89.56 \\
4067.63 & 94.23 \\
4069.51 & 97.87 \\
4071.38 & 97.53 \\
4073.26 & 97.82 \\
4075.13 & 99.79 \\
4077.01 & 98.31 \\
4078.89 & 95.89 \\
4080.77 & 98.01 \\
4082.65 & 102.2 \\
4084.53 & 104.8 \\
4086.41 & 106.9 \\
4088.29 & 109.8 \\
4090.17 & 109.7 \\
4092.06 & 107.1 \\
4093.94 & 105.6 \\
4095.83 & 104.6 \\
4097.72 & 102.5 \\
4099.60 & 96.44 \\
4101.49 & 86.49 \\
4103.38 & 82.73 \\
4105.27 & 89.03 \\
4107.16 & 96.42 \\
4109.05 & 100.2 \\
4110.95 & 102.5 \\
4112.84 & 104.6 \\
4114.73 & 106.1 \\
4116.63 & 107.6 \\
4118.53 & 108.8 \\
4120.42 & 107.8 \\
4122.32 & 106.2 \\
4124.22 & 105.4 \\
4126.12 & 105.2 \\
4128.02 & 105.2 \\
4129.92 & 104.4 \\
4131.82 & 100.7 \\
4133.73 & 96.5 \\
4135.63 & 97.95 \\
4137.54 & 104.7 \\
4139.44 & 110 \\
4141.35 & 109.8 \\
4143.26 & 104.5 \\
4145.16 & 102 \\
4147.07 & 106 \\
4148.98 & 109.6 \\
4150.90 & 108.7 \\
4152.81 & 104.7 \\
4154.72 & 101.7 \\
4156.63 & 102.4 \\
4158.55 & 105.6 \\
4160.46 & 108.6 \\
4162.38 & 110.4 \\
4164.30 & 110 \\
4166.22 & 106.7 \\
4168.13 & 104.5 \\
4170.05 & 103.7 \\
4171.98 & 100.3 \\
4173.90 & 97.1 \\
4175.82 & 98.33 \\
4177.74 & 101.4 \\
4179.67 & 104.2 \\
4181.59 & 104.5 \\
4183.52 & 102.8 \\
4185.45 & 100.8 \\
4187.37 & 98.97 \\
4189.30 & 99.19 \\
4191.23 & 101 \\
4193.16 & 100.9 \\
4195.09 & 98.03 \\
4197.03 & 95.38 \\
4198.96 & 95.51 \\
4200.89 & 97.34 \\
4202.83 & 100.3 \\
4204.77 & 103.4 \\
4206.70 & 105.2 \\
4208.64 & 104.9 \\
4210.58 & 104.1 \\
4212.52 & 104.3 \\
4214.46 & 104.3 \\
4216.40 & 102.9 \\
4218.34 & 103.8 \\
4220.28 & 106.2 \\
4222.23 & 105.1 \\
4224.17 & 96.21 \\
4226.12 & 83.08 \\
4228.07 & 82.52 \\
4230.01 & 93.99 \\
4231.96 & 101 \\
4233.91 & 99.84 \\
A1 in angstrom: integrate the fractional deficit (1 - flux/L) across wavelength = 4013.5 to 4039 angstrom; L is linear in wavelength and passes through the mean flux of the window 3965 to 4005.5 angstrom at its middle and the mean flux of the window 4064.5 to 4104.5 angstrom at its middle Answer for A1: -4.5 angstrom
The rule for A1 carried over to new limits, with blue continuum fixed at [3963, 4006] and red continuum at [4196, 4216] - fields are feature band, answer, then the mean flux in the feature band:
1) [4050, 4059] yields -2.2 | 105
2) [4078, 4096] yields -3.3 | 104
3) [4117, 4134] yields -2.3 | 105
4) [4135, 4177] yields -4.0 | 105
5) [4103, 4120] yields -1.8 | 101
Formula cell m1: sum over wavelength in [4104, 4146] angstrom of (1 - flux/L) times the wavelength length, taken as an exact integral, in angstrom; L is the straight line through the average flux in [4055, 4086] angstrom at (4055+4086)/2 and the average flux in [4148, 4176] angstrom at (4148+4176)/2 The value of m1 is -0.57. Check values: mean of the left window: 97.3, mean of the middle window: 103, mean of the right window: 105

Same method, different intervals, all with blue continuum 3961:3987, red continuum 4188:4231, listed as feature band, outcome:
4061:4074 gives -2.9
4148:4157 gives -1.5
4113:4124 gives -2.8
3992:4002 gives -4.3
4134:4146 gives -2.2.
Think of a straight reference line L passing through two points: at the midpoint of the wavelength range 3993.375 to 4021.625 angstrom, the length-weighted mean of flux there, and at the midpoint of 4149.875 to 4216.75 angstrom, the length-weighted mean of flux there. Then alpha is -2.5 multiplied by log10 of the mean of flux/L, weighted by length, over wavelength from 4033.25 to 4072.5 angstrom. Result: 0.020 mag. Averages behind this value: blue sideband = 98.5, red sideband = 103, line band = 97.8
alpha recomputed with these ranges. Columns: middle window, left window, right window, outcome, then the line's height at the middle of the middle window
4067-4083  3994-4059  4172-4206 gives 0.02 mag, 99.8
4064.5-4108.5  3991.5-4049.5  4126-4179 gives 0.03 mag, 102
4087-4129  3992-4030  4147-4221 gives -0.01 mag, 102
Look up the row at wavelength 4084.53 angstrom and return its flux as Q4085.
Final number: 104.8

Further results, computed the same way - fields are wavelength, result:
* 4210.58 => 104.1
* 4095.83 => 104.6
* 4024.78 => 105.1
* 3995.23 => 94.25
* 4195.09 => 98.03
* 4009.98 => 100.2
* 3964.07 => 51.81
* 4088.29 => 109.8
